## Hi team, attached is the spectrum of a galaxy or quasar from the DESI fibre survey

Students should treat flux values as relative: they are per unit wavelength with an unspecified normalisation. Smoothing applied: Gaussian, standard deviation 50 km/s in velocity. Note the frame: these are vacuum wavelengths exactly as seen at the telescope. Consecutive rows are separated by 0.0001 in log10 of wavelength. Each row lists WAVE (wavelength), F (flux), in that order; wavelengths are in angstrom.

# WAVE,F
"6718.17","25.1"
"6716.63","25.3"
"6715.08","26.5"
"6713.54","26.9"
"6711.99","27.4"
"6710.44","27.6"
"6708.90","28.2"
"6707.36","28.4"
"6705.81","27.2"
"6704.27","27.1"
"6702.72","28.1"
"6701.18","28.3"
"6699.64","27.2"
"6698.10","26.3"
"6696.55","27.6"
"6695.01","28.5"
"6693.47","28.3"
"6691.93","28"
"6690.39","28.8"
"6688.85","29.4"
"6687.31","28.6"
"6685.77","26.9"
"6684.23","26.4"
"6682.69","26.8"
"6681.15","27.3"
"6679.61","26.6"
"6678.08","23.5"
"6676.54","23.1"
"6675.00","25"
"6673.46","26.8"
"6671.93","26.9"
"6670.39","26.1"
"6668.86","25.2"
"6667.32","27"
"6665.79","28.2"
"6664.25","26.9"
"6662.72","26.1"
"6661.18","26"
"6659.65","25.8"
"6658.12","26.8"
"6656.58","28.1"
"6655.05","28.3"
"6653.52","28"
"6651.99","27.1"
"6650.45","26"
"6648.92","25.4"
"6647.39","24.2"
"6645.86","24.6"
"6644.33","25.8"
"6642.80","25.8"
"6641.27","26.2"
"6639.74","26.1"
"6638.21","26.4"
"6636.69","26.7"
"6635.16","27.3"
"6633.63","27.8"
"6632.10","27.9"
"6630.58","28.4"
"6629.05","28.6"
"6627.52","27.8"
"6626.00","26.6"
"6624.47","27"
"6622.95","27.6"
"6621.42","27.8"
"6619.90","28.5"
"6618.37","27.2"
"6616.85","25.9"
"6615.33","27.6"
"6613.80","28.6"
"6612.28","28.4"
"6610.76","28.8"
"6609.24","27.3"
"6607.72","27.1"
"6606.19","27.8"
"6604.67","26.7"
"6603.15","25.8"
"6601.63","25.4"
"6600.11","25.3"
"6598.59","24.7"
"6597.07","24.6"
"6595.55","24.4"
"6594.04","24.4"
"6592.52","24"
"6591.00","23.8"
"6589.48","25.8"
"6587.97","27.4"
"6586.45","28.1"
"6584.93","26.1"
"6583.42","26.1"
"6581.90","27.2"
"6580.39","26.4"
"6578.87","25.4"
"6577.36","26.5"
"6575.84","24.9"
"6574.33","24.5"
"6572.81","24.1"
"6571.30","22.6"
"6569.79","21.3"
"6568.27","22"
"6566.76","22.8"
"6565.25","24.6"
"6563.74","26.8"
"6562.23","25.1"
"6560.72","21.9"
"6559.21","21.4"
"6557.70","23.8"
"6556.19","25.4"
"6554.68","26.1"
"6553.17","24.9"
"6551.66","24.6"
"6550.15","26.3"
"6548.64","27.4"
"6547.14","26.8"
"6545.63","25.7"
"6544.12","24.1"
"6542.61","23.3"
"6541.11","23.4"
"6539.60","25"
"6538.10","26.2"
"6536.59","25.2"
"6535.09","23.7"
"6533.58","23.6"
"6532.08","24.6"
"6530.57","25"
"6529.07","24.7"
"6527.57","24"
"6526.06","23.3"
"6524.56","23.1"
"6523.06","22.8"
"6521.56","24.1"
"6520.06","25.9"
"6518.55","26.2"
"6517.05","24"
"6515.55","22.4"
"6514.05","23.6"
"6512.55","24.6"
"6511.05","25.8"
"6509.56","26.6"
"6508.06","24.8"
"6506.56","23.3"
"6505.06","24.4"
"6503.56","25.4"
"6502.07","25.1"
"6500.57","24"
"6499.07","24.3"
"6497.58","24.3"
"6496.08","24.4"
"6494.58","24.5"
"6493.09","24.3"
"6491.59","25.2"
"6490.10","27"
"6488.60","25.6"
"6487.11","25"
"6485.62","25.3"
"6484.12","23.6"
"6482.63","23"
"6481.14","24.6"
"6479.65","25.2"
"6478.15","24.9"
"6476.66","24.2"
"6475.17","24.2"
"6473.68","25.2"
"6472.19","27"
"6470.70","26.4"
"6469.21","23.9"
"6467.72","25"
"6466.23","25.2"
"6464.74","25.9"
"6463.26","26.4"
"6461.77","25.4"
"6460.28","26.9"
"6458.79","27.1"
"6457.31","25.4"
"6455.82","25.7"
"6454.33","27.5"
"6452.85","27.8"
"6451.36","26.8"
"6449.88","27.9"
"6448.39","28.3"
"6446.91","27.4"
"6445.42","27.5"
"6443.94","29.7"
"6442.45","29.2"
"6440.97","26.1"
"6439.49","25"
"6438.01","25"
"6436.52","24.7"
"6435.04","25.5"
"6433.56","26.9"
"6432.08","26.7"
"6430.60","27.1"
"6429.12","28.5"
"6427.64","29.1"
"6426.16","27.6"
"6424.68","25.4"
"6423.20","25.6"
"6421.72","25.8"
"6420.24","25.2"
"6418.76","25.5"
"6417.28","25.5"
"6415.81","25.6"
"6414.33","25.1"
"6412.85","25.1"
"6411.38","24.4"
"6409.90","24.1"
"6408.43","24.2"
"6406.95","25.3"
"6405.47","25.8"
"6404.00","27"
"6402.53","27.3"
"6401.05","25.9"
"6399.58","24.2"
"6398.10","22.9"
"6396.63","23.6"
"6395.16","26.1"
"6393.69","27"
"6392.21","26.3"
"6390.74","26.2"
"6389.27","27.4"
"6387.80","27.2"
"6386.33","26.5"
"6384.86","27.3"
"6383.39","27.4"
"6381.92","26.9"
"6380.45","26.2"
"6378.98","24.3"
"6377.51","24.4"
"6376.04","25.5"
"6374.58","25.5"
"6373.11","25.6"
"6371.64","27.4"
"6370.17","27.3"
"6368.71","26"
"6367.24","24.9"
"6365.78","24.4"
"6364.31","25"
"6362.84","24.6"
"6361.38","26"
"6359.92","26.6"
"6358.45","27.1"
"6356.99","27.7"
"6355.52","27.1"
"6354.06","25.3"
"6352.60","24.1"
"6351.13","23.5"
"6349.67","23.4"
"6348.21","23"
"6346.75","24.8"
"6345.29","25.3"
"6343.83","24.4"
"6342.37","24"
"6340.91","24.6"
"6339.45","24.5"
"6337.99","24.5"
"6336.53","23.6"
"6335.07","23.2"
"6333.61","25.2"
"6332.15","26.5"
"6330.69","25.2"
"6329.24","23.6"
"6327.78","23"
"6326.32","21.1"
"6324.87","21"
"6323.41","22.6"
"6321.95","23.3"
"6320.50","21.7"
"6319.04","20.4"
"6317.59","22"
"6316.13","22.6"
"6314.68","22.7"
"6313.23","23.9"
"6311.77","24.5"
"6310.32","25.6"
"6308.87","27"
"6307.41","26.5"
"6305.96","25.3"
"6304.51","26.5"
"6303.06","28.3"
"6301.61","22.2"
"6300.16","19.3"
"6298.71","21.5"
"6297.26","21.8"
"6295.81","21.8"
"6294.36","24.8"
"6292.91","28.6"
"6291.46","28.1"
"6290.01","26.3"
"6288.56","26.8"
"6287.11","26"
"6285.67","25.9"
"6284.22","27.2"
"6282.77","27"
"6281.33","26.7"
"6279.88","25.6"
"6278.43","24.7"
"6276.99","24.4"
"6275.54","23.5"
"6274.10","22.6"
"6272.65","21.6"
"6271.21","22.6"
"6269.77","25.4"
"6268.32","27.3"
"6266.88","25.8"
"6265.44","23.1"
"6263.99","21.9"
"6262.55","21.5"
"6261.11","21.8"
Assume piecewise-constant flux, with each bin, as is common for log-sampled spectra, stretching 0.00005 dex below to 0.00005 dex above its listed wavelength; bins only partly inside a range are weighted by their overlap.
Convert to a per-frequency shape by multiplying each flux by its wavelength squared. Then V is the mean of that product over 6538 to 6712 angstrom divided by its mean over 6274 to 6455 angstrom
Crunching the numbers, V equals 1.12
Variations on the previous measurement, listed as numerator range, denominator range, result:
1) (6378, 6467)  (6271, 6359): 1.11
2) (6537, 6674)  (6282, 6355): 1.17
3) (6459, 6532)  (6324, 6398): 1.03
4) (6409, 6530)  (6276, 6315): 1.07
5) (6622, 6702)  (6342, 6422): 1.15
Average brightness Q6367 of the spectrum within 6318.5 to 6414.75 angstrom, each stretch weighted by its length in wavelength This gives 25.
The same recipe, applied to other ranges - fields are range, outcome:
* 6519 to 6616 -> 25.1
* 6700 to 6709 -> 27.8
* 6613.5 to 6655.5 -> 26.9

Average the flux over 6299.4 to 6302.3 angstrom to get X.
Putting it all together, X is 20.8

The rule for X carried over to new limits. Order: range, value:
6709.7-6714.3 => 27.2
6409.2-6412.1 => 24.2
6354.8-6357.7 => 27.3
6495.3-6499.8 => 24.3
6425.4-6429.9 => 28.4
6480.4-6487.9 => 24.3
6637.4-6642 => 26.3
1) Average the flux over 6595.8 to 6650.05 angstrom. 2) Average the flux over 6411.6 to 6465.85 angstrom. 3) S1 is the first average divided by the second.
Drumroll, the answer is 1.01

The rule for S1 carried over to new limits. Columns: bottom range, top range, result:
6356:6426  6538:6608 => 0.97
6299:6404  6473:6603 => 0.99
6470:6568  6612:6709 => 1.09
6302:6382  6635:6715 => 1.09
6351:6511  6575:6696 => 1.03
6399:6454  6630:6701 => 1.02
